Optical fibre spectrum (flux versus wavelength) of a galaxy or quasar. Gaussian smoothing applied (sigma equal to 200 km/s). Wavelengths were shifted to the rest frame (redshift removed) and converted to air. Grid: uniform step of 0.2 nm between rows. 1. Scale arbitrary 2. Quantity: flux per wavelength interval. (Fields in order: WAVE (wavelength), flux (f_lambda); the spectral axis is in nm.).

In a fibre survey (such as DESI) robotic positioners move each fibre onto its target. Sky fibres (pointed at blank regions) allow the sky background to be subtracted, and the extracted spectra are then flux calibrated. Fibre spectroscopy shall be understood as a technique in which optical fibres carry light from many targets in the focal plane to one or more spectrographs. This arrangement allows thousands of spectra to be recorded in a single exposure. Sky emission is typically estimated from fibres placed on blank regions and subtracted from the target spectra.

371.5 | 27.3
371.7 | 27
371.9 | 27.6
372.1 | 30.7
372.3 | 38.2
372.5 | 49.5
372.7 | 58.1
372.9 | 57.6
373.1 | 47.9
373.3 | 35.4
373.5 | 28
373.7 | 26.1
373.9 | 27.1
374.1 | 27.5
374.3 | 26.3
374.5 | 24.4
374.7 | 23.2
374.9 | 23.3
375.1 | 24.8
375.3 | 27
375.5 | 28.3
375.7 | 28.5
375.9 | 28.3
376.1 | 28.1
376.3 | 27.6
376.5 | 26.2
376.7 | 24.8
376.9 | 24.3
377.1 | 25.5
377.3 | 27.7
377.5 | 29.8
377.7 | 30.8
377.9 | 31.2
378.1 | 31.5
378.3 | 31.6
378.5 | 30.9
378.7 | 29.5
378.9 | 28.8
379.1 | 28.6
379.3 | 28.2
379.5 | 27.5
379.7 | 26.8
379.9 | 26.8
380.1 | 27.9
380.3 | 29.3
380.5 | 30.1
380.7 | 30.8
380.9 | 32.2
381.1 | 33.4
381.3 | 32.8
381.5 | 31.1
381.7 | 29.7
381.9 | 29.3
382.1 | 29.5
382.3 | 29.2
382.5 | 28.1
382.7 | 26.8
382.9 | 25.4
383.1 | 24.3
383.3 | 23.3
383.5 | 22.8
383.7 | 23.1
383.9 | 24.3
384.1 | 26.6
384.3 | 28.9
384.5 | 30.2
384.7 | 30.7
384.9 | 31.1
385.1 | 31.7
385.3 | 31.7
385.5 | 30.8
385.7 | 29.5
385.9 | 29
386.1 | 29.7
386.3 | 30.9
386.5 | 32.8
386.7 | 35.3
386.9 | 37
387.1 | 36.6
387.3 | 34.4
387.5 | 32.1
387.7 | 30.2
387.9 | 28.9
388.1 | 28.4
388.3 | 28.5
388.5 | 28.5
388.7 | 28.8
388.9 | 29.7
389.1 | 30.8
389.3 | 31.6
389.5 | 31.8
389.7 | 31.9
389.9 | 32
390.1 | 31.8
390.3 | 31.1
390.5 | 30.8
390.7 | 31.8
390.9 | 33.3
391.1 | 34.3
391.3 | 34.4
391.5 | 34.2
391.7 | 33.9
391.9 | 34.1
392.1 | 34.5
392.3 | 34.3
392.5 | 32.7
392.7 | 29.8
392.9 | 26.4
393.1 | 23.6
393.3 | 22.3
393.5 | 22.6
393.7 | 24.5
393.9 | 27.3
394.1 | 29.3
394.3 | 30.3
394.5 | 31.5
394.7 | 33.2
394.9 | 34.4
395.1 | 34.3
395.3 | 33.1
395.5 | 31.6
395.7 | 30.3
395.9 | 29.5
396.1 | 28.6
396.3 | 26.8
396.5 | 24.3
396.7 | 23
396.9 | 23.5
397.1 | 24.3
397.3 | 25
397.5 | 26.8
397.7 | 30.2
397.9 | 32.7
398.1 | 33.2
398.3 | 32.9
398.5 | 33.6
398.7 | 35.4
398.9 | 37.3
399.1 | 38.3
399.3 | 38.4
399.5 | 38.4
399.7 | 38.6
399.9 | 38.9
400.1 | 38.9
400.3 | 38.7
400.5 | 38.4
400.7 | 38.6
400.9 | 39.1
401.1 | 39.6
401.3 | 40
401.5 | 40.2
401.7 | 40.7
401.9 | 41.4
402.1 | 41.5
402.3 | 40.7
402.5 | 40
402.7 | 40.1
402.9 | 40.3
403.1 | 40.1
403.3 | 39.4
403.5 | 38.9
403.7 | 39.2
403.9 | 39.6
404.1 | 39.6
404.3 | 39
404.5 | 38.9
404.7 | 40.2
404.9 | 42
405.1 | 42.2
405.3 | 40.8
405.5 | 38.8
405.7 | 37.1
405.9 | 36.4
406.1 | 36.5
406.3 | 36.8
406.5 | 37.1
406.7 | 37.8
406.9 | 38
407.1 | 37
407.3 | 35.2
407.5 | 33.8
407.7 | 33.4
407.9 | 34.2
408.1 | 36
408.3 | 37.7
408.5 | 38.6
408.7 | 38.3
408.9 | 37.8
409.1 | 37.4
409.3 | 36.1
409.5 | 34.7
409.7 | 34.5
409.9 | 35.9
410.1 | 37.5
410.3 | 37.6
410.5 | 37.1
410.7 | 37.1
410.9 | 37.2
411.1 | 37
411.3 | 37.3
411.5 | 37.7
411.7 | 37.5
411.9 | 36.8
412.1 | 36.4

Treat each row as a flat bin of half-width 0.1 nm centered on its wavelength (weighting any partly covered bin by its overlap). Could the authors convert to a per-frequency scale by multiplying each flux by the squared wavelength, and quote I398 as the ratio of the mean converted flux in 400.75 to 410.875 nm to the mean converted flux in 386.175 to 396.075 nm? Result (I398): 1.32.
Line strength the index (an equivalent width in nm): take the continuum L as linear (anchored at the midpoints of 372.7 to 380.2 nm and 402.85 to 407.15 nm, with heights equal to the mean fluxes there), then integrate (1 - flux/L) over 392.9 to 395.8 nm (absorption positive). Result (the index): 0.521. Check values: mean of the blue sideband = 29.5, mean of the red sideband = 38.9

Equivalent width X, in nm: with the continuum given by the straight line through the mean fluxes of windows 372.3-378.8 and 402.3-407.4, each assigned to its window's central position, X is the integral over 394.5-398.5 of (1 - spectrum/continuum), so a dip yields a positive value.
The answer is 0.78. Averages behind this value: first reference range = 31.1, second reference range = 38.9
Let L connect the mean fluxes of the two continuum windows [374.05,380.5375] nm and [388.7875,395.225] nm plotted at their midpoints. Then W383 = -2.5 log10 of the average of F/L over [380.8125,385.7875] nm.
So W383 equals 0.01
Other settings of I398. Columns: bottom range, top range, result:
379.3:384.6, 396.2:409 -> 1.45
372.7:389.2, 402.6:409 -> 1.46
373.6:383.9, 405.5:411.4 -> 1.53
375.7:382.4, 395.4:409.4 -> 1.40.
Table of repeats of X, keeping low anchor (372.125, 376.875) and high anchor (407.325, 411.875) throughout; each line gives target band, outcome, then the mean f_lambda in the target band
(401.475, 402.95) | -0.21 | 40.6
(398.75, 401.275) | -0.24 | 38.6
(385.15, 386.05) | 0.08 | 30.3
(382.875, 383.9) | 0.29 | 23.7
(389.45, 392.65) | 0.11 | 32.9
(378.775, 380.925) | 0.26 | 28.7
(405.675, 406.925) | -0.03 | 37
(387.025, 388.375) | 0.10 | 31.3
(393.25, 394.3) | 0.26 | 25.8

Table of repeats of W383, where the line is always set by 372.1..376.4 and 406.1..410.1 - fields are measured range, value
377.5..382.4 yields 0.11 mag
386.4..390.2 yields 0.08 mag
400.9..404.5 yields -0.12 mag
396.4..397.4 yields 0.41 mag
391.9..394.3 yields 0.22 mag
